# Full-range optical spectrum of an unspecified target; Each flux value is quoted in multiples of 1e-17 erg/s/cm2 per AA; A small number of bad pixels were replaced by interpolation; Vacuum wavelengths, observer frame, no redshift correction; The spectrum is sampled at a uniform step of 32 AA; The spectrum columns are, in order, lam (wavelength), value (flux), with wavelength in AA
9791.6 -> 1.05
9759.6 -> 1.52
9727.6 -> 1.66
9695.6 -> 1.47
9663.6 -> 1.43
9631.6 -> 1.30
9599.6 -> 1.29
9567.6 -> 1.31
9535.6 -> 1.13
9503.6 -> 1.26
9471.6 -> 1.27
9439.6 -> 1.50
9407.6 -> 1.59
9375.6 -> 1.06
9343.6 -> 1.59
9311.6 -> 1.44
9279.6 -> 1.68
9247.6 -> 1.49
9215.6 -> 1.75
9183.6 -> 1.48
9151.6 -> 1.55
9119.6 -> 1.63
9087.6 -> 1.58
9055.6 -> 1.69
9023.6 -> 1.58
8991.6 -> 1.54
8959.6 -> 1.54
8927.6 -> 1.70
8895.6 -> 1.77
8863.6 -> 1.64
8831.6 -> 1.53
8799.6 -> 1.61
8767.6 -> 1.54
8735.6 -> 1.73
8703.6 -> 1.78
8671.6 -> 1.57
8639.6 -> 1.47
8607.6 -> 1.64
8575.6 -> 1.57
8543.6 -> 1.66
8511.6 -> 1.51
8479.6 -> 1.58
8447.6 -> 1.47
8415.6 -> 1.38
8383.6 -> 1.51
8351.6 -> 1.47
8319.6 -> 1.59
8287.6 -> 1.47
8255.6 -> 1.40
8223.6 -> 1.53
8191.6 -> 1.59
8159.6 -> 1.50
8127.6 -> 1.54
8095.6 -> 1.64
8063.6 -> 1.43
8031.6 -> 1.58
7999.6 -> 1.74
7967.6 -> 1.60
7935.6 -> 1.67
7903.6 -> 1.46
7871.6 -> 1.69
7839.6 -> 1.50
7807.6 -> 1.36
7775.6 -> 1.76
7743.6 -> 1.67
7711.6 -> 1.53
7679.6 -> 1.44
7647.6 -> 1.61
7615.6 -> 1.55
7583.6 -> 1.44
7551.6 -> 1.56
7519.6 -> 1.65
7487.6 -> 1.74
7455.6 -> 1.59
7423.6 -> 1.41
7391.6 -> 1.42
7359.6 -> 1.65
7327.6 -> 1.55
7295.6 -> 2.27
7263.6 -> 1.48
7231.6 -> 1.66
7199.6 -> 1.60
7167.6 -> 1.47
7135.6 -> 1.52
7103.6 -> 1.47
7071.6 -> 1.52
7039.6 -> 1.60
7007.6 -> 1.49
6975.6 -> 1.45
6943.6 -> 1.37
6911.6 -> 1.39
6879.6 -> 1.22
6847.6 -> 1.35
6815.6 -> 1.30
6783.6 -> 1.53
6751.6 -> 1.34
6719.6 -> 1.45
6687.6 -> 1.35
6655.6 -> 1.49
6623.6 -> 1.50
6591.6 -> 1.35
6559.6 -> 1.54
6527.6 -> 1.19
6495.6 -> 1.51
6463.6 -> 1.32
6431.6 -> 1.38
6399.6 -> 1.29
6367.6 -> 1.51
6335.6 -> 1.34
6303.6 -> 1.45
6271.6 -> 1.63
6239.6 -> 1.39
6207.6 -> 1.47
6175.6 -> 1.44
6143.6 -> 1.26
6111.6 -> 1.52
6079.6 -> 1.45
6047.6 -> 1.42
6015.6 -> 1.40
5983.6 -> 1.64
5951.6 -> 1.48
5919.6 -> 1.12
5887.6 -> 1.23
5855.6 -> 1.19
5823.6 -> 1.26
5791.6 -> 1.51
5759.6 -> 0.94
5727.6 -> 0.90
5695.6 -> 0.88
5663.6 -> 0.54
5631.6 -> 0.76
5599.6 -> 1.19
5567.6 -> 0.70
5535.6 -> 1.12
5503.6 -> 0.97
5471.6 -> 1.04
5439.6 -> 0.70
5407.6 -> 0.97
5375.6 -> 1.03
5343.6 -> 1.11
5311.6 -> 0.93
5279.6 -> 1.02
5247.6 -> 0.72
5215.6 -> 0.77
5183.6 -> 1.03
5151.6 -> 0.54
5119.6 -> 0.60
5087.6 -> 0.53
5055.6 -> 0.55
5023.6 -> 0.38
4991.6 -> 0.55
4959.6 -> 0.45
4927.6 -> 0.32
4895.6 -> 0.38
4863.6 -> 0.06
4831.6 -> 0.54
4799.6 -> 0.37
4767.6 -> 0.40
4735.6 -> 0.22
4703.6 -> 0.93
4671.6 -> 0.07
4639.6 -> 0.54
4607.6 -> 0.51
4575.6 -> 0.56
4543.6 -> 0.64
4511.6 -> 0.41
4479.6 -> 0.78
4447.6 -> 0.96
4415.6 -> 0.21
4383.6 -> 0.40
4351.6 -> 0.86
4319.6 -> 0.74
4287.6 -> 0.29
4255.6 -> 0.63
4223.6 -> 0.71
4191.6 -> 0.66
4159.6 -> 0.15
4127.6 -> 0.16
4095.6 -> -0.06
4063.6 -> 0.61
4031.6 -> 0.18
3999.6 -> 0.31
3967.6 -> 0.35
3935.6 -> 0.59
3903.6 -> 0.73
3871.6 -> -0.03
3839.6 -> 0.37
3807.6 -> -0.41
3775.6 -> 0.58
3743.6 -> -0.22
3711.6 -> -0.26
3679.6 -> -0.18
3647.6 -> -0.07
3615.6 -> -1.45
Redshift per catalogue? 0.326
